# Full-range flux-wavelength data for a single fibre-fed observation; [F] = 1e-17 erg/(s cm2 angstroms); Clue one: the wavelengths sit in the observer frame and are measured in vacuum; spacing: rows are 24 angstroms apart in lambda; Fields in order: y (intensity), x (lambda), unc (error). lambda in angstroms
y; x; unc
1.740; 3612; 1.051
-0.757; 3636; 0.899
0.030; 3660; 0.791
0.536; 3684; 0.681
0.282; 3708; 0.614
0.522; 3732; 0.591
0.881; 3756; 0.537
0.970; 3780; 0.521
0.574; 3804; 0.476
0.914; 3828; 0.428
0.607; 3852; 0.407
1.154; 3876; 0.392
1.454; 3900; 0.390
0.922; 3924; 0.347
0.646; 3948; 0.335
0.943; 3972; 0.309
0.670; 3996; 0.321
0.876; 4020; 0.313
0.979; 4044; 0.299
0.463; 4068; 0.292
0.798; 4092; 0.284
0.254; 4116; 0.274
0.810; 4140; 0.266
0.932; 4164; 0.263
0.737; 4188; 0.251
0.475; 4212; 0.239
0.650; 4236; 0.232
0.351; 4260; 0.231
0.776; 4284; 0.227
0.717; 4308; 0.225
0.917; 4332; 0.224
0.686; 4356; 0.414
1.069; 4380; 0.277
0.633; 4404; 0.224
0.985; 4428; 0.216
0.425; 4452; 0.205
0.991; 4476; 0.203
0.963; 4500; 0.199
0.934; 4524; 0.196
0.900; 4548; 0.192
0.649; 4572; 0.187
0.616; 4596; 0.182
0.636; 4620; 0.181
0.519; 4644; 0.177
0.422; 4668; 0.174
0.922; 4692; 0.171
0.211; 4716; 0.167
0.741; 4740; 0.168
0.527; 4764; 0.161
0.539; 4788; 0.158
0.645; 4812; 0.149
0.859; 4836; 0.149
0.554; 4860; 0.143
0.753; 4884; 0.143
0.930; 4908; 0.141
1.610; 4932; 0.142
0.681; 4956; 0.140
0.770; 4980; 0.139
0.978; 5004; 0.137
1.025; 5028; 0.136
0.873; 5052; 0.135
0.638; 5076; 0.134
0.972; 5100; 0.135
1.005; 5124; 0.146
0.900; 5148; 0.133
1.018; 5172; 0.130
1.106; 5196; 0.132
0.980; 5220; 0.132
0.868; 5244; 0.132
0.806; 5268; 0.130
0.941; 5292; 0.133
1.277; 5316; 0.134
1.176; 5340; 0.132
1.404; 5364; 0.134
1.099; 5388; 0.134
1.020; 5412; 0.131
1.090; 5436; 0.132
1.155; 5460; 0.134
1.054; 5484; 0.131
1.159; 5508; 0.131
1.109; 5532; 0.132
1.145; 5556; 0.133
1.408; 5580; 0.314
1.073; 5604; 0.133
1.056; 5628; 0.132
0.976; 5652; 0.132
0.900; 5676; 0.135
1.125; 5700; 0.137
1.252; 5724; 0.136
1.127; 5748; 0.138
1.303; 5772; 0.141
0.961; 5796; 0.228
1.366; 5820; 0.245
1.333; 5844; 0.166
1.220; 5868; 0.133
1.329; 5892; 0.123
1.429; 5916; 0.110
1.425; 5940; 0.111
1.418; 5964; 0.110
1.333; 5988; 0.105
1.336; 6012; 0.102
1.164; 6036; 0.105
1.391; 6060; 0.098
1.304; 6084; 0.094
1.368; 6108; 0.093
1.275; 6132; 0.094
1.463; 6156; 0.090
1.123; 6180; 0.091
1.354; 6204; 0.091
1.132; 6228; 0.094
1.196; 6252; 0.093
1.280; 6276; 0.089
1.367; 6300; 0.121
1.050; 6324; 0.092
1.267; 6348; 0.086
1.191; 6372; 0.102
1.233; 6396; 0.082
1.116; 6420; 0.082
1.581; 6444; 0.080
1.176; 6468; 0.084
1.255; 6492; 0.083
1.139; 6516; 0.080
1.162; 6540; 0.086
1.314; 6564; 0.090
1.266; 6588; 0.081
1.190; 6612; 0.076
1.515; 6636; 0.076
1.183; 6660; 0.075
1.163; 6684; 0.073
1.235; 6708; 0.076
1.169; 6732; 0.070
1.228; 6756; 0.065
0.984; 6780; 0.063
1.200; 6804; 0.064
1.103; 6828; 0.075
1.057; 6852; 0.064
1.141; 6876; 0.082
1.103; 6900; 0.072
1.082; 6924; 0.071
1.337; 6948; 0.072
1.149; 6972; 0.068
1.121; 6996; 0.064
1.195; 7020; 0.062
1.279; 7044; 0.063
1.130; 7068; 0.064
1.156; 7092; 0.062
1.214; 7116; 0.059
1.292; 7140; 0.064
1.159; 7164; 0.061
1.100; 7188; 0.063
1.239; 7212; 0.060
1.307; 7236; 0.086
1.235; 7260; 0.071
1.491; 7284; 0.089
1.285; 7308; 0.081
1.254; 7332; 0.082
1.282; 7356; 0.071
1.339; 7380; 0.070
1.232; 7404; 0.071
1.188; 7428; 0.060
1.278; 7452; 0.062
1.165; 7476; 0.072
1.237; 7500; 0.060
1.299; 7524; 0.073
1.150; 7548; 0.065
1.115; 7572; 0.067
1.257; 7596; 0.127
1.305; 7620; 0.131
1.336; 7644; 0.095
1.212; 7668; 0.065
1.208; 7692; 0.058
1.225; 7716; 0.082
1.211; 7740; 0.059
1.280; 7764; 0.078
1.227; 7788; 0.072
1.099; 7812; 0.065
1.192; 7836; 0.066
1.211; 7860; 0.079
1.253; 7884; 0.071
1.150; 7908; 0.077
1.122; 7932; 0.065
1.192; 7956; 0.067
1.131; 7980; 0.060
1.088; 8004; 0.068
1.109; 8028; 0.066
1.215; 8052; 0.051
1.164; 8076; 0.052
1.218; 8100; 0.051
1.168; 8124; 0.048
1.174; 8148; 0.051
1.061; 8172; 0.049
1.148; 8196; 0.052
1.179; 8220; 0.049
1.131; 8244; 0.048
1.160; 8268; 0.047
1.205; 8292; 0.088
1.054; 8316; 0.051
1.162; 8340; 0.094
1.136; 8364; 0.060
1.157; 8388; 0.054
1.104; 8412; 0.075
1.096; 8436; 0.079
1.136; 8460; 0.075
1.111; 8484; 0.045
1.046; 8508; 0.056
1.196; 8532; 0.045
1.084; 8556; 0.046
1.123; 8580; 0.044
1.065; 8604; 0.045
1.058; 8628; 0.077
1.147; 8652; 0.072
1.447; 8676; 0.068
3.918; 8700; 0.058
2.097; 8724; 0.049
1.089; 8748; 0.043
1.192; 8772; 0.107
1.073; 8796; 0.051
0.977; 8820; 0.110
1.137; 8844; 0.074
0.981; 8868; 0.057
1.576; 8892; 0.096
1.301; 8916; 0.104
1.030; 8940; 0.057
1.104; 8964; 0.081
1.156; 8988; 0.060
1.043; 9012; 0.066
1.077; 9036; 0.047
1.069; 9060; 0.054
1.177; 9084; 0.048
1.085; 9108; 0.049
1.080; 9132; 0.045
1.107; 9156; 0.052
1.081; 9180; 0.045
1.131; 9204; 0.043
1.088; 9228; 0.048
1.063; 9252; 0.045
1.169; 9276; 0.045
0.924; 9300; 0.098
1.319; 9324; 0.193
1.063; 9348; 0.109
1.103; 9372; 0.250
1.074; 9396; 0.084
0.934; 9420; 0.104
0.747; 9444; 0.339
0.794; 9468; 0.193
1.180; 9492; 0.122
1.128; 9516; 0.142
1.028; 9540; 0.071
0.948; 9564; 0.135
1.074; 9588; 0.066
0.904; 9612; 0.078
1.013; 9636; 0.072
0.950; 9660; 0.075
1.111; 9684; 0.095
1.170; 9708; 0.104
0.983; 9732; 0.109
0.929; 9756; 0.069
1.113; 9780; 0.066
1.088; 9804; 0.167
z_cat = 0.324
